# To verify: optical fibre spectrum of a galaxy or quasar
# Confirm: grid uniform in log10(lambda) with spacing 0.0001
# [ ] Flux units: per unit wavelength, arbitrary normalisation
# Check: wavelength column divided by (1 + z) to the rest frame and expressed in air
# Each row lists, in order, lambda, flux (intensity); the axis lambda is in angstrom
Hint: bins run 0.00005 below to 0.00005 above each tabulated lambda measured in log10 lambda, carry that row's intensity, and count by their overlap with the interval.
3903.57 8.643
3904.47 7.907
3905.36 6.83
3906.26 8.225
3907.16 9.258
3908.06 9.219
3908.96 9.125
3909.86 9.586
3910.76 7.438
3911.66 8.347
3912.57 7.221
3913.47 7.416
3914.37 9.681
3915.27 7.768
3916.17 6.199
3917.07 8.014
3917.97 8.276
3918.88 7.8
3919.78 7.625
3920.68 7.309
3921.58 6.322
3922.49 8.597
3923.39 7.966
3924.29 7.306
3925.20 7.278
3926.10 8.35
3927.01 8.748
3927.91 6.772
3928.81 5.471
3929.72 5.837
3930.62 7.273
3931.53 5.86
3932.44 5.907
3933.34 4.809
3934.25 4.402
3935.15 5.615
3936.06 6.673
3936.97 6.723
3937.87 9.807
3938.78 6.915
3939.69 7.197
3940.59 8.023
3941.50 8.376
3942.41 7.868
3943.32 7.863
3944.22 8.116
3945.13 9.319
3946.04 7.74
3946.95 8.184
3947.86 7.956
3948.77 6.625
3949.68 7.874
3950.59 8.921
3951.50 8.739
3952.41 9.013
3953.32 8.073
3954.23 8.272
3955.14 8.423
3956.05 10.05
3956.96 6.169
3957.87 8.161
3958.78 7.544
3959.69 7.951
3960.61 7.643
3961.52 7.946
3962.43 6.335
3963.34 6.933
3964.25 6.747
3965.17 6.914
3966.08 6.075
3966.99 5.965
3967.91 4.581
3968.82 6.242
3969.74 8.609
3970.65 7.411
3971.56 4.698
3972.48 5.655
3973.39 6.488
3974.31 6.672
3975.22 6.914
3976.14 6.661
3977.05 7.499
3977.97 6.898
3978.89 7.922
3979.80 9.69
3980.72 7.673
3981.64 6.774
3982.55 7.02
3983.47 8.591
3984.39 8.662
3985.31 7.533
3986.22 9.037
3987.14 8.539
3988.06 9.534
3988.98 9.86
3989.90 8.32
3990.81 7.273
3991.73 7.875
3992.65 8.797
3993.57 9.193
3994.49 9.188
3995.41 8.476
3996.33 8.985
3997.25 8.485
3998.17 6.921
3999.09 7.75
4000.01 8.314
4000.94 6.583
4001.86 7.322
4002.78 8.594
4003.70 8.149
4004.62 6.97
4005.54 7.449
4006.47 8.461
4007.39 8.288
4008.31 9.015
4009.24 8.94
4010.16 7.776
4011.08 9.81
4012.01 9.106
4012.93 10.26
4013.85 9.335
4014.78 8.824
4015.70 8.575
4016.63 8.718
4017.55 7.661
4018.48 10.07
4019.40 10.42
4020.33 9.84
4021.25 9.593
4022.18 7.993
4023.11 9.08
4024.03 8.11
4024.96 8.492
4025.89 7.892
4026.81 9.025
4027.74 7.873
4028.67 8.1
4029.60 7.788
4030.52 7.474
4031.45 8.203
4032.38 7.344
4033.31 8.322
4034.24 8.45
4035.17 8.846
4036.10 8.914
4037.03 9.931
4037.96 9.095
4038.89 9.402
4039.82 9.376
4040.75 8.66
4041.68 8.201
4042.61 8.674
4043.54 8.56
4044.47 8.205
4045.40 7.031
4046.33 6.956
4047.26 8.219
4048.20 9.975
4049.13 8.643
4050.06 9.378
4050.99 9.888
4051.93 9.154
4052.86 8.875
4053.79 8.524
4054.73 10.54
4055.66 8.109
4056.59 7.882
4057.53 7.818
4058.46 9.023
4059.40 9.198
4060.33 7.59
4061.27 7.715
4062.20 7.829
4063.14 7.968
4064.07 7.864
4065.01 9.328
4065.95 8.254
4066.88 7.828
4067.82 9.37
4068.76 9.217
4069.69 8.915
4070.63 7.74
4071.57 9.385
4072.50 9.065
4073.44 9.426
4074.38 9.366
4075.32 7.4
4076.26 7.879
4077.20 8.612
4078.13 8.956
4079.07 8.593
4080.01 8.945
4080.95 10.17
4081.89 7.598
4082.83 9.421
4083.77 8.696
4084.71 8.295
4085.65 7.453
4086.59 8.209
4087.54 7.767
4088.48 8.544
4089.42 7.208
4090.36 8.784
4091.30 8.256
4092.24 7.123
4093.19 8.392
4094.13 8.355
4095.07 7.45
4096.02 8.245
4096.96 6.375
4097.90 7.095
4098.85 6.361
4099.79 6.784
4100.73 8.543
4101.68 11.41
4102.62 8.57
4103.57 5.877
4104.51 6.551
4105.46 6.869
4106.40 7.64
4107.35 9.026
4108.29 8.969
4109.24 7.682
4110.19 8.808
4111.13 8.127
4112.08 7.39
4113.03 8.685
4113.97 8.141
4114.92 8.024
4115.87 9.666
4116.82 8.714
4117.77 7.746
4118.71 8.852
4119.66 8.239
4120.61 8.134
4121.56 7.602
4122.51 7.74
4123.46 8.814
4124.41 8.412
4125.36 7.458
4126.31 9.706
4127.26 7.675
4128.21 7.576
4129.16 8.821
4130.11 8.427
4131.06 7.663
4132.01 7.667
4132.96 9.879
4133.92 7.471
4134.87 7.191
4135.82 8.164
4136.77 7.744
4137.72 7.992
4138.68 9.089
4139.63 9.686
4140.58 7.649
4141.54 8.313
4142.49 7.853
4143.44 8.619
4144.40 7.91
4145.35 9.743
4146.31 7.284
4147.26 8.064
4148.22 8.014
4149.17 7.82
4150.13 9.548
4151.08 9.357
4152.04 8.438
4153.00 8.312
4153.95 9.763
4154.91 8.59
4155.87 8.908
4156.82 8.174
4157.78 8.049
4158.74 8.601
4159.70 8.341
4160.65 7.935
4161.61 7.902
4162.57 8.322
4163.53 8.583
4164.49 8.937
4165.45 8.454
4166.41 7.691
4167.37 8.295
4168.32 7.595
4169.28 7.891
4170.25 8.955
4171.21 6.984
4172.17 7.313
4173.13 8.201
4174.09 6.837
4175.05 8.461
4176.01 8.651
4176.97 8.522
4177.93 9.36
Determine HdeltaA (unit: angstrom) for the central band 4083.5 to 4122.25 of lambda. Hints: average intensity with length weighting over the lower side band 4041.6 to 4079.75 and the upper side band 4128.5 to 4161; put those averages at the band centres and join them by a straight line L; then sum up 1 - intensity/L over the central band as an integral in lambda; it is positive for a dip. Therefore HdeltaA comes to 2.1 angstrom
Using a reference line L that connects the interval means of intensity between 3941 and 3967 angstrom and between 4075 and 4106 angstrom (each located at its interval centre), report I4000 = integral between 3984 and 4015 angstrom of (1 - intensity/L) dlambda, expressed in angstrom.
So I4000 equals -2.2 angstrom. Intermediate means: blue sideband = 7.82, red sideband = 8.03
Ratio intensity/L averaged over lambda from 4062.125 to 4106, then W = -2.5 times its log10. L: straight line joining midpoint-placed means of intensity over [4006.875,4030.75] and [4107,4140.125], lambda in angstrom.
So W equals 0.04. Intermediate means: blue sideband 8.79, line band 8.22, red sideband 8.31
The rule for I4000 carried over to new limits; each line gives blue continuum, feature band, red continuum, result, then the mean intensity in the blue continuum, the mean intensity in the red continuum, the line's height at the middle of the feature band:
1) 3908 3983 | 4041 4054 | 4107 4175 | -1.20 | 7.41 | 8.28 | 7.87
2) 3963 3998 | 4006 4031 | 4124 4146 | -3.22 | 7.59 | 8.28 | 7.76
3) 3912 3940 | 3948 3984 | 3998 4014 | 1.64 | 7.13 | 8.29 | 7.71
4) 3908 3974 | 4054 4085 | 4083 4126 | -2.75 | 7.42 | 8.04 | 7.91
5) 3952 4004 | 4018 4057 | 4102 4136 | -4.11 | 7.68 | 8.13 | 7.87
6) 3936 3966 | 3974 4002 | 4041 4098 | -0.07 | 7.84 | 8.43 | 8.03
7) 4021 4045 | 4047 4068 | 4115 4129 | -0.47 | 8.51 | 8.31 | 8.45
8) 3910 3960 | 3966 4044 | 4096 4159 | -3.67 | 7.58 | 8.21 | 7.81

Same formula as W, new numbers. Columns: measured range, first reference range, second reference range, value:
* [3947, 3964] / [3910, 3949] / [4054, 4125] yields -0.054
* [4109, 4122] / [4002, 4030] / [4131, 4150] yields 0.004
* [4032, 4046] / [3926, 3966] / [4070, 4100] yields -0.085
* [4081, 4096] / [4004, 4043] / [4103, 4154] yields 0.031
